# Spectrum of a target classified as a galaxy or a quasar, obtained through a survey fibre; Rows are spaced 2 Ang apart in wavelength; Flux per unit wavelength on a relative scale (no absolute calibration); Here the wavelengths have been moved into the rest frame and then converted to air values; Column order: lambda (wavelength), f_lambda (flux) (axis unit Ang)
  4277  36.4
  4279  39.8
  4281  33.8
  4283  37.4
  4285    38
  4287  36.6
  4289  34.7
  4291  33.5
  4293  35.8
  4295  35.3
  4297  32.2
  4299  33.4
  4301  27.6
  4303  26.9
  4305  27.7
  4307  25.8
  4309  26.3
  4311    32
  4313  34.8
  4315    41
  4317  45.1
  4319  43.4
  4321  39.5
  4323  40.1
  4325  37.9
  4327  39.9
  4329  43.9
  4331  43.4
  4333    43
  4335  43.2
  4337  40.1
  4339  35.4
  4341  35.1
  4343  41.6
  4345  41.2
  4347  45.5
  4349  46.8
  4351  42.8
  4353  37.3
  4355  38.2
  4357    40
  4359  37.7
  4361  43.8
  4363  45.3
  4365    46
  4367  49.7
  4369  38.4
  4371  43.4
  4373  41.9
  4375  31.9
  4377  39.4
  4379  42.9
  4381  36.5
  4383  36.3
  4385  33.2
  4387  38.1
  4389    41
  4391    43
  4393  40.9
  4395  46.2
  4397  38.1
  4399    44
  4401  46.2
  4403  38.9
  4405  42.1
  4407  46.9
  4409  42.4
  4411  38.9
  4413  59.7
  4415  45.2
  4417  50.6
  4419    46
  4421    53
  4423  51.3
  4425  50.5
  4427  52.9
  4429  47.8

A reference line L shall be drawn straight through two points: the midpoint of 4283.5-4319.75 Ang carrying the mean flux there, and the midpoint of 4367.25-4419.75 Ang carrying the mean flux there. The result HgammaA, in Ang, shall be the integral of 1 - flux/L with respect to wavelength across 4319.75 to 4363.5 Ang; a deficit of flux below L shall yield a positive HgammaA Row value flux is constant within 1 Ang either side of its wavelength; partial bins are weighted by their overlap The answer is -4.1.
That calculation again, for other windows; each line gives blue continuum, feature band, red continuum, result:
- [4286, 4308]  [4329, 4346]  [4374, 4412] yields -2.50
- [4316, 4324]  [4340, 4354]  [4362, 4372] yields 0.65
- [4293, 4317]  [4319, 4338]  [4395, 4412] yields -3.80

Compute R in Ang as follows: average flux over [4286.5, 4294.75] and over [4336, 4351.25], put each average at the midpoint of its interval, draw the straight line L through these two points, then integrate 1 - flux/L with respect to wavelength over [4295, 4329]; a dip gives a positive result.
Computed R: 2.4 Ang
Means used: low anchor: 35.1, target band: 34.9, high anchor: 41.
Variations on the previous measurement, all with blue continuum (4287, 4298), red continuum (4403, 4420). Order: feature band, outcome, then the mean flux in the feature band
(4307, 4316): 0.9 Ang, 32.7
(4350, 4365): -0.1 Ang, 41.1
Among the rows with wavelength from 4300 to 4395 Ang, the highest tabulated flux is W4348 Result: 49.7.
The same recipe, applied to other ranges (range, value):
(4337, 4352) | 46.8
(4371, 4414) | 59.7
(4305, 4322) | 45.1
